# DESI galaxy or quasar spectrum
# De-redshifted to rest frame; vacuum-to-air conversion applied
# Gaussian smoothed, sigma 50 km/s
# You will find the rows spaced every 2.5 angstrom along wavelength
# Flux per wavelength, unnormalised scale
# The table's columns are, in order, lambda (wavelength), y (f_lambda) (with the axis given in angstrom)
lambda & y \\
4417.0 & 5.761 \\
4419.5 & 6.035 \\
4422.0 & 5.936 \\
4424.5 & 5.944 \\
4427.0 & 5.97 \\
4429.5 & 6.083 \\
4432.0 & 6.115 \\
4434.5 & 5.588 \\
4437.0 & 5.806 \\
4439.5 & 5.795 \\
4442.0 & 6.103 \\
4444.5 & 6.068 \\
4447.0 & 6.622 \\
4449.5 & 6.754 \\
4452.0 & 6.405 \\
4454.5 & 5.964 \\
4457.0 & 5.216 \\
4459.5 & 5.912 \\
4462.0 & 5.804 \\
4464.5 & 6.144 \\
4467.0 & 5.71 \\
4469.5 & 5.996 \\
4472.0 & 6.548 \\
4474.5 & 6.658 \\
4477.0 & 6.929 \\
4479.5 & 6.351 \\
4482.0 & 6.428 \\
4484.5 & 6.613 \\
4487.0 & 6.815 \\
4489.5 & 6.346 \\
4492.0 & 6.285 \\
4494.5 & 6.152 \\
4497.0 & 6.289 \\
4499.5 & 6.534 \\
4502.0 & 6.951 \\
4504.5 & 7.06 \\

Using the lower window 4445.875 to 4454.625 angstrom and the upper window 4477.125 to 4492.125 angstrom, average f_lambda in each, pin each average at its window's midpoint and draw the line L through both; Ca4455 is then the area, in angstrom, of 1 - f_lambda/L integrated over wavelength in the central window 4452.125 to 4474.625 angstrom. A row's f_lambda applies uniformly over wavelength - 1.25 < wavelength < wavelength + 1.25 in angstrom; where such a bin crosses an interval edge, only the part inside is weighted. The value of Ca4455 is 1.8 angstrom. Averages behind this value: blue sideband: 6.49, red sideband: 6.52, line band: 5.98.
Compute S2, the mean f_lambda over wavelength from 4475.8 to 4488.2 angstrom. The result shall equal 6.63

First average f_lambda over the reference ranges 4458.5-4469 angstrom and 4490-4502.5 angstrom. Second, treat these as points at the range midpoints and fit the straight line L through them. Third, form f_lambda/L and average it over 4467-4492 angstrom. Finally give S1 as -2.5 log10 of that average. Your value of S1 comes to -0.06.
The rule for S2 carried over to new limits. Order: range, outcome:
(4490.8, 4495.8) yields 6.22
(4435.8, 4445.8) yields 5.95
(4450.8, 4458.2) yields 5.86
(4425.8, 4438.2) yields 5.91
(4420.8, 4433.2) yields 6.01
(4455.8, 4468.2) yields 5.76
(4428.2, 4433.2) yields 6.1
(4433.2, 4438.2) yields 5.7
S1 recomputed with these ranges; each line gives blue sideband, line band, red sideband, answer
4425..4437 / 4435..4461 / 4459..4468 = -0.025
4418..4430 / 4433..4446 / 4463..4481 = 0.037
